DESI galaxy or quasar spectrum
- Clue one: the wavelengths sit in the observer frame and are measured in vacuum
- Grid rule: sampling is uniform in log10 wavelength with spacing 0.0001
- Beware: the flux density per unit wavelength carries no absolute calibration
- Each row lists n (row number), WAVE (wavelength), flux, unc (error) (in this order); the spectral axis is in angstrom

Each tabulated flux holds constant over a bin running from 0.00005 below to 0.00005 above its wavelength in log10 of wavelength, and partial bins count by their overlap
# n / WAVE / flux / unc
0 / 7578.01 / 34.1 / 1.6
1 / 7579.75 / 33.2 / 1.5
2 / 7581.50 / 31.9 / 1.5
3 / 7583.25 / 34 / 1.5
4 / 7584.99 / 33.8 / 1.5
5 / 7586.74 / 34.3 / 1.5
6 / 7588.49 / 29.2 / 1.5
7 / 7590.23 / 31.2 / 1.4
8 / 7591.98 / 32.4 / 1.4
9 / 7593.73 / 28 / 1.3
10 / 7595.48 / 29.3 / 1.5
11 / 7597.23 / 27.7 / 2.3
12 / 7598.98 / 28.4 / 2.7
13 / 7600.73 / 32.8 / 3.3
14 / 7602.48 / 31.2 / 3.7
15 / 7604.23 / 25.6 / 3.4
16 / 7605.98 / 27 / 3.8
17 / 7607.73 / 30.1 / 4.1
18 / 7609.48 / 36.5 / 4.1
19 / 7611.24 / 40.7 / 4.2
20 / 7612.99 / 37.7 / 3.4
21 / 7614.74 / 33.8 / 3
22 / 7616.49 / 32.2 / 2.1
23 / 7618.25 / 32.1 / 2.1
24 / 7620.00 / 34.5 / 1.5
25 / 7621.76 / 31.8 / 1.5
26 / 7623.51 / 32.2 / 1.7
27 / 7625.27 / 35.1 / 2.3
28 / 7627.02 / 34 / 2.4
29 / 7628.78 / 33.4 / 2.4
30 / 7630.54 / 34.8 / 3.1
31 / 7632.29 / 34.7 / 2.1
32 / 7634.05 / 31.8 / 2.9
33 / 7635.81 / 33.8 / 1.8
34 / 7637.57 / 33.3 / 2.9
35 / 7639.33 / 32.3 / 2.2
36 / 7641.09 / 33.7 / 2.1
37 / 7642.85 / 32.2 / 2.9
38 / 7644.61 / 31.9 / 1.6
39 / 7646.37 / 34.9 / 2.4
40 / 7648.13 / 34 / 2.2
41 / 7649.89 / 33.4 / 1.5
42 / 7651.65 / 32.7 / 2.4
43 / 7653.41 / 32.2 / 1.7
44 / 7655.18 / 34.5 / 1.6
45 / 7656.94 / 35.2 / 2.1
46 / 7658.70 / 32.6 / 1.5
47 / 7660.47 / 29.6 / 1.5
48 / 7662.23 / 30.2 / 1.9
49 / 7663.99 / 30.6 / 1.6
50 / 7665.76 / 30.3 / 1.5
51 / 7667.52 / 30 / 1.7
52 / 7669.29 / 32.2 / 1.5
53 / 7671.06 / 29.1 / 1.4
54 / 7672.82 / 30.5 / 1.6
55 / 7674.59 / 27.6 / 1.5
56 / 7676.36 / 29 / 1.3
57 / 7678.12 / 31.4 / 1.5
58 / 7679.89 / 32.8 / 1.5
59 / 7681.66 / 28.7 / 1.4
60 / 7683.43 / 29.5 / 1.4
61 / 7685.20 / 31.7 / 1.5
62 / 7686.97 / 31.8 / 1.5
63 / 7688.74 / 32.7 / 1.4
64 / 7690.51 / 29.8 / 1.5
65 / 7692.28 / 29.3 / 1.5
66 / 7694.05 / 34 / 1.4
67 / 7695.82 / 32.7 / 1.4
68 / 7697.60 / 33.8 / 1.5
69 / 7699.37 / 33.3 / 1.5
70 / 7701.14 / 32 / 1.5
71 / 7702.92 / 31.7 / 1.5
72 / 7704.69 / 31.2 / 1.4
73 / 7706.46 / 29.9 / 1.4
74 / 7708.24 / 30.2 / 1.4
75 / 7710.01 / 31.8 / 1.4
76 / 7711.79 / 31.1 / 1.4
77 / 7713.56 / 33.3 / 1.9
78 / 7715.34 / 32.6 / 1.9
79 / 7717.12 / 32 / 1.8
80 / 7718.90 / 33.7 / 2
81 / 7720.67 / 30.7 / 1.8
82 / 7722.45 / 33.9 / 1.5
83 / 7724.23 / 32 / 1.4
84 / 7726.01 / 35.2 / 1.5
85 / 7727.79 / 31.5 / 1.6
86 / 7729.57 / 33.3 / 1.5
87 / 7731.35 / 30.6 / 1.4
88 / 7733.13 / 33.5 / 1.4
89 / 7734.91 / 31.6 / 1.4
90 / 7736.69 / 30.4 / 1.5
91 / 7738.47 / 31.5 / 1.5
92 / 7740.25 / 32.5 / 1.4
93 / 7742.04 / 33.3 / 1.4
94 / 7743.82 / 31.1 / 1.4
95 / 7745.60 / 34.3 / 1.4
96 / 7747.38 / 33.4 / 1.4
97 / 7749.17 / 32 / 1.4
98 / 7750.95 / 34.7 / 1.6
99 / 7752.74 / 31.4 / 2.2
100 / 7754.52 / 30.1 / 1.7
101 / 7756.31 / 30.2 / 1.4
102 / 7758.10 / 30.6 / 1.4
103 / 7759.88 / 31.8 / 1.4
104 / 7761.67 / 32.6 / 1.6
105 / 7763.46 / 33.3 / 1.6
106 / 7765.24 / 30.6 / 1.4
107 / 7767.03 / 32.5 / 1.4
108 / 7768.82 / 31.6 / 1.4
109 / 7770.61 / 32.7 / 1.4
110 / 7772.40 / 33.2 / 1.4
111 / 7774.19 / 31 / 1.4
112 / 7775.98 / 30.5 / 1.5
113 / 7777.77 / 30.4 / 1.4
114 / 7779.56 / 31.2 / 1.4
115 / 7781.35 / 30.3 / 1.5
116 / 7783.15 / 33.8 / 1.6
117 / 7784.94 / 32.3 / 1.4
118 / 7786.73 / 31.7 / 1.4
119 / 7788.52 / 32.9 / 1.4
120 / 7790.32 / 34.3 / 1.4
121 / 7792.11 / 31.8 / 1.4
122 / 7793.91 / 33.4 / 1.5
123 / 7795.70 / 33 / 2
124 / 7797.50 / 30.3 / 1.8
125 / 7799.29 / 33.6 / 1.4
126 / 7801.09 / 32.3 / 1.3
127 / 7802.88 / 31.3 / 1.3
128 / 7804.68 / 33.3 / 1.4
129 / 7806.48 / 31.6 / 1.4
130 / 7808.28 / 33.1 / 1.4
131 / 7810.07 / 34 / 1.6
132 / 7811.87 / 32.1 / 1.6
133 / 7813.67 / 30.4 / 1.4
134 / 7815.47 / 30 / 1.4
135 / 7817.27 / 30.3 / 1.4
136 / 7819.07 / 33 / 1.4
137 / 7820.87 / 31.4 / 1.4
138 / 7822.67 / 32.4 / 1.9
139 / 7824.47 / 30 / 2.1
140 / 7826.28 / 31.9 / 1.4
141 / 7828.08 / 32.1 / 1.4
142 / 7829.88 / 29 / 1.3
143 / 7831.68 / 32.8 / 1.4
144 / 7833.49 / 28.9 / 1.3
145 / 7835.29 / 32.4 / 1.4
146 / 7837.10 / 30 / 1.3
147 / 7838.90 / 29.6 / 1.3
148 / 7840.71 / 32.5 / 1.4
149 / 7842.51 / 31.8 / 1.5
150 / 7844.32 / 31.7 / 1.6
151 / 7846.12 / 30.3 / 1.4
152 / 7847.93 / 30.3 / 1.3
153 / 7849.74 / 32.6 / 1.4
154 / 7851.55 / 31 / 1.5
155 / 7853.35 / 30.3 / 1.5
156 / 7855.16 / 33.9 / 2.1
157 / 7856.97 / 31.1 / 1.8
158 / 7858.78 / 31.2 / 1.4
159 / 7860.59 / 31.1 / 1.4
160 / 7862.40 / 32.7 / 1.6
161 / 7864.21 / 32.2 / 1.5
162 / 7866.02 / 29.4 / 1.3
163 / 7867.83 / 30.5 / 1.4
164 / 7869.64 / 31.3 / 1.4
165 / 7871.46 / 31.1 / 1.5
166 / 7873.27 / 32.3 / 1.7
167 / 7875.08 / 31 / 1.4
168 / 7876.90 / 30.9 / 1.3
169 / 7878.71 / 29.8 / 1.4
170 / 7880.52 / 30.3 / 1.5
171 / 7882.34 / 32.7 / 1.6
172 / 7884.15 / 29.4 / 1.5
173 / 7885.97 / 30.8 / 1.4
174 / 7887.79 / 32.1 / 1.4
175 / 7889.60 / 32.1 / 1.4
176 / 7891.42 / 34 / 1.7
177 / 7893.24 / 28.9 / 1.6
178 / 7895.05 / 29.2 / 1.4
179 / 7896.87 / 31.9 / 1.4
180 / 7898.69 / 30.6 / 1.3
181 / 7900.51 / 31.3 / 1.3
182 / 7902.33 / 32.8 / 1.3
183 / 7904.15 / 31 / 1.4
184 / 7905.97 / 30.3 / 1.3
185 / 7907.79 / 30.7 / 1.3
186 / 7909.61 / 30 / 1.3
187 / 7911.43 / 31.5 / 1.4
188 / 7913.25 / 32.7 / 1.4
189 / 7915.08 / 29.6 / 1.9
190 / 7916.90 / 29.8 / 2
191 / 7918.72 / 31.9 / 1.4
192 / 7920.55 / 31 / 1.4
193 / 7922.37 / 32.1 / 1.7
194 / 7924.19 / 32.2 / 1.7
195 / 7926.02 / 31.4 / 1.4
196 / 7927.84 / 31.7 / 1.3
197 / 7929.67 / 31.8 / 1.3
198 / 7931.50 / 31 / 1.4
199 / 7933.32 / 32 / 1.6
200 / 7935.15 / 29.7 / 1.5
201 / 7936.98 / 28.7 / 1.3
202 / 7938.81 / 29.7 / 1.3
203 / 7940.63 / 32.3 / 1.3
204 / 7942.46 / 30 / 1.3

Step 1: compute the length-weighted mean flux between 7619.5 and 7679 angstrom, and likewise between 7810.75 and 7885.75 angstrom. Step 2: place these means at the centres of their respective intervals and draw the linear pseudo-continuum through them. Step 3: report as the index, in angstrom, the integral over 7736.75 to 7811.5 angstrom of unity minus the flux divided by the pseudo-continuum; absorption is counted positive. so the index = -1.3 angstrom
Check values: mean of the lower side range 32.3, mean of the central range 32.2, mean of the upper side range 31.2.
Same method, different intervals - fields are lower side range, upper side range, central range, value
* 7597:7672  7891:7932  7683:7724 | 0.4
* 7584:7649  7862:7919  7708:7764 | -0.6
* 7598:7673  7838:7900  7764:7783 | 0.1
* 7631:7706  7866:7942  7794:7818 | -0.5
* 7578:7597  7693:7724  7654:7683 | 1.0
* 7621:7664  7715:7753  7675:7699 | 1.1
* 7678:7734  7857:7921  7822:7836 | 0.1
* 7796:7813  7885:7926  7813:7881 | 1.6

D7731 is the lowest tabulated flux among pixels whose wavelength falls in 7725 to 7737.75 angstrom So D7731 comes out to 30.4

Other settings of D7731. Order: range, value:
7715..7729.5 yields 30.7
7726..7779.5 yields 30.1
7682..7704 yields 29.3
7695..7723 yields 29.9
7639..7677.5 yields 27.6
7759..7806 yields 30.3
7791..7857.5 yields 28.9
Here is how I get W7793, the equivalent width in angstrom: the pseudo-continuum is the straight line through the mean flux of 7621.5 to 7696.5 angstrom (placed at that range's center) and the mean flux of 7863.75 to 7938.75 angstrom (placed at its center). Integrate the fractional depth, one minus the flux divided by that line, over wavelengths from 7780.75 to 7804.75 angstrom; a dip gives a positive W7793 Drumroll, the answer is -0.73 angstrom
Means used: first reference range 32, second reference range 31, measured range 32.4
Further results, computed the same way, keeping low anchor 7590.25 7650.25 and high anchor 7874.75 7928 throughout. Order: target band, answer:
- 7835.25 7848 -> 0.2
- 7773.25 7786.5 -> 0.1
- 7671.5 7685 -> 0.9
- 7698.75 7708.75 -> 0.2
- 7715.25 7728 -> -0.3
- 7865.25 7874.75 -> 0.1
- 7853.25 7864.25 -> -0.2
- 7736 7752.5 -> -0.3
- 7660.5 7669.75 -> 0.5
